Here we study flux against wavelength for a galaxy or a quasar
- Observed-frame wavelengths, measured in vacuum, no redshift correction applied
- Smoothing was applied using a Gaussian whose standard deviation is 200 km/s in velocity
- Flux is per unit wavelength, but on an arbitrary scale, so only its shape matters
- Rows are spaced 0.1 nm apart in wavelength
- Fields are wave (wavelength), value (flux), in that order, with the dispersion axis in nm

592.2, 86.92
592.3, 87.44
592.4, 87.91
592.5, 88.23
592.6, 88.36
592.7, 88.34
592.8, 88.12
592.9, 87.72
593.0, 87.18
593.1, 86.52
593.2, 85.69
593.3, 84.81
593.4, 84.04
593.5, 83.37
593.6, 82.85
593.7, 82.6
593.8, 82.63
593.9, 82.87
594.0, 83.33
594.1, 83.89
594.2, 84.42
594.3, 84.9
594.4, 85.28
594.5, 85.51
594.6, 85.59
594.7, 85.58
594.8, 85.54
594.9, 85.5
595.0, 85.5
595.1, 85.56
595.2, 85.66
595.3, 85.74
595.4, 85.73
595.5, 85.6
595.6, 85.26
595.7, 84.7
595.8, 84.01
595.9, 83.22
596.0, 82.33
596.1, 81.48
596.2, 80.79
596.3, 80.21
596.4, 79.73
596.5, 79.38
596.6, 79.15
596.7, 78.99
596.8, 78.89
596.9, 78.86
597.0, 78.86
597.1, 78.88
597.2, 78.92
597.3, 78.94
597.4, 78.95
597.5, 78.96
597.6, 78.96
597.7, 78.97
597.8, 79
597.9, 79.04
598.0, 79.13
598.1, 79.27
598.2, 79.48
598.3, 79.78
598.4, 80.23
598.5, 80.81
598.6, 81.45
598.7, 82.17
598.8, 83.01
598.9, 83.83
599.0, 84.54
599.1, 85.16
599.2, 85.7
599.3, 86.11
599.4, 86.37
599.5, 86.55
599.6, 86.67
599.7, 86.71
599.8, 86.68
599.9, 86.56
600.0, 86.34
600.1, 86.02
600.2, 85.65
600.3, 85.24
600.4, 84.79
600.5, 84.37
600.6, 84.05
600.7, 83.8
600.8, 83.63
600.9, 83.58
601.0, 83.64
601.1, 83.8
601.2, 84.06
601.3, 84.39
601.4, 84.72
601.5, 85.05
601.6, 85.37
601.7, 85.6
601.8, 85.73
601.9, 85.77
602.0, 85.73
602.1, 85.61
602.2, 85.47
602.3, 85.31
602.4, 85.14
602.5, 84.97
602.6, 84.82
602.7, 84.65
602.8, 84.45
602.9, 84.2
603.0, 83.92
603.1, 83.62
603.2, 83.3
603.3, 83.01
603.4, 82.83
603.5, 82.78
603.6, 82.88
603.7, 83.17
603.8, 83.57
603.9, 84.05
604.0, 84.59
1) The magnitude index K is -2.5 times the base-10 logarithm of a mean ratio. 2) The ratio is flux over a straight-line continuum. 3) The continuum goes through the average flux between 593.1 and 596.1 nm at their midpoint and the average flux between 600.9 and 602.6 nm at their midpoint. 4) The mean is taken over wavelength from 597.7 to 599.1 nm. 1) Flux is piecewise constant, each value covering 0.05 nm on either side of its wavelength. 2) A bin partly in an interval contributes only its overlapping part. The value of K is 0.05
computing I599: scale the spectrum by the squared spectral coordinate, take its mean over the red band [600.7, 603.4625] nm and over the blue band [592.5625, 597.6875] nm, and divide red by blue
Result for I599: 1.0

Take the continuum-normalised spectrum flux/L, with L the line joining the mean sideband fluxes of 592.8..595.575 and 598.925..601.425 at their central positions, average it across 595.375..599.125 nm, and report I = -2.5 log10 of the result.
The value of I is 0.05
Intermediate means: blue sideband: 85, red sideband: 85.2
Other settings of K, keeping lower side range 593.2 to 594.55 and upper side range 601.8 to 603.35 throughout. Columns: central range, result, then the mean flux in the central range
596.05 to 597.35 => 0.06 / 79.5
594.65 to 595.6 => -0.02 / 85.6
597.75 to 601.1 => 0.01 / 83.6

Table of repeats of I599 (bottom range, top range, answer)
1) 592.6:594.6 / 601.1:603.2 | 1.03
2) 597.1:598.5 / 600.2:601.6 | 1.08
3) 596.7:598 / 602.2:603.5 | 1.09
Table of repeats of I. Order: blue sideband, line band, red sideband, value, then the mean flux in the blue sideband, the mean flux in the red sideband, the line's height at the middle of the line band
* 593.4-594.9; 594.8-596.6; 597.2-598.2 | -0.02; 84.2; 79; 82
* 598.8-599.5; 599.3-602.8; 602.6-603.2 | -0.01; 85.2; 84.2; 84.7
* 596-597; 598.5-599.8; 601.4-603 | -0.03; 79.8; 85.1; 82.3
